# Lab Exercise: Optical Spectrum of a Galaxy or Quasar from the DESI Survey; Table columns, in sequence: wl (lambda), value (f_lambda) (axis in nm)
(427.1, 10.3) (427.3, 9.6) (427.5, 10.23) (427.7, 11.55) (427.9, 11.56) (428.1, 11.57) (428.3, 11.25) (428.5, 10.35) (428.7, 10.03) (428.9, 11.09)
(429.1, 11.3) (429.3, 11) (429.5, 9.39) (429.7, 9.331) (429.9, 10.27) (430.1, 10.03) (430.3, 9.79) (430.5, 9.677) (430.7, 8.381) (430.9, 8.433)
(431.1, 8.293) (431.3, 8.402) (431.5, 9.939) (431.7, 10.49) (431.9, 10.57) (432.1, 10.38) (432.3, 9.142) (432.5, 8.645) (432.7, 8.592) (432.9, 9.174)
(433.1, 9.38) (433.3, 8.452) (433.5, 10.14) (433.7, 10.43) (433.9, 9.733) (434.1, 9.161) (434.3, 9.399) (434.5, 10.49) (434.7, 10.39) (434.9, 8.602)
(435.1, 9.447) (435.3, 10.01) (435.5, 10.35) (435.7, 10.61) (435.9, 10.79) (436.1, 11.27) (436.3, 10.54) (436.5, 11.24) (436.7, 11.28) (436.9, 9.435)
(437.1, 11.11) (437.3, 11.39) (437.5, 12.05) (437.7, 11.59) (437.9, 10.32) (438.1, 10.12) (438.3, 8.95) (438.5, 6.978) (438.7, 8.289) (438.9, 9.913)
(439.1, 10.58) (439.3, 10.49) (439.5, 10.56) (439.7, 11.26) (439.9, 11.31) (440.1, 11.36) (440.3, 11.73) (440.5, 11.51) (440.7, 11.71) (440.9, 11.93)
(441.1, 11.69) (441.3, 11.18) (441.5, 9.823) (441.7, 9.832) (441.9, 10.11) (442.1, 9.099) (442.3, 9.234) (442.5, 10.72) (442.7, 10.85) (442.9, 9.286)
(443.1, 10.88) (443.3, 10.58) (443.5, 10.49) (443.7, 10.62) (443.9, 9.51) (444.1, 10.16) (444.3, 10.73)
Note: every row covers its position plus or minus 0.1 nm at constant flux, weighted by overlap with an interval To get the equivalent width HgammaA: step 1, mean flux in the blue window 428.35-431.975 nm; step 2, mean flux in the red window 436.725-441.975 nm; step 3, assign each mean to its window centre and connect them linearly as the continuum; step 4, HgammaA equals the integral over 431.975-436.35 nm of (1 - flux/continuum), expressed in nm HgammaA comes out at 0.17 nm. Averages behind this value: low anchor 9.83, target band 9.77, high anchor 10.6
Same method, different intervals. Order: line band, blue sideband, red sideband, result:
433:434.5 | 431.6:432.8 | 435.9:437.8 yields 0.078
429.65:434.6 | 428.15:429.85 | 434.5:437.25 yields 0.467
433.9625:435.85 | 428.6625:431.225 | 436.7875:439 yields 0.013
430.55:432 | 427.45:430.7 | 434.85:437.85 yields 0.179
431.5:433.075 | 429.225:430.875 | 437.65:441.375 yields 0.046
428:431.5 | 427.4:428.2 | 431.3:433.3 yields 0.190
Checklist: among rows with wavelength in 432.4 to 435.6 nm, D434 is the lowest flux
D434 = 8.452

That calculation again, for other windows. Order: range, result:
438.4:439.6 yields 6.978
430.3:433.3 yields 8.293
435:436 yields 9.447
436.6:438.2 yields 9.435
